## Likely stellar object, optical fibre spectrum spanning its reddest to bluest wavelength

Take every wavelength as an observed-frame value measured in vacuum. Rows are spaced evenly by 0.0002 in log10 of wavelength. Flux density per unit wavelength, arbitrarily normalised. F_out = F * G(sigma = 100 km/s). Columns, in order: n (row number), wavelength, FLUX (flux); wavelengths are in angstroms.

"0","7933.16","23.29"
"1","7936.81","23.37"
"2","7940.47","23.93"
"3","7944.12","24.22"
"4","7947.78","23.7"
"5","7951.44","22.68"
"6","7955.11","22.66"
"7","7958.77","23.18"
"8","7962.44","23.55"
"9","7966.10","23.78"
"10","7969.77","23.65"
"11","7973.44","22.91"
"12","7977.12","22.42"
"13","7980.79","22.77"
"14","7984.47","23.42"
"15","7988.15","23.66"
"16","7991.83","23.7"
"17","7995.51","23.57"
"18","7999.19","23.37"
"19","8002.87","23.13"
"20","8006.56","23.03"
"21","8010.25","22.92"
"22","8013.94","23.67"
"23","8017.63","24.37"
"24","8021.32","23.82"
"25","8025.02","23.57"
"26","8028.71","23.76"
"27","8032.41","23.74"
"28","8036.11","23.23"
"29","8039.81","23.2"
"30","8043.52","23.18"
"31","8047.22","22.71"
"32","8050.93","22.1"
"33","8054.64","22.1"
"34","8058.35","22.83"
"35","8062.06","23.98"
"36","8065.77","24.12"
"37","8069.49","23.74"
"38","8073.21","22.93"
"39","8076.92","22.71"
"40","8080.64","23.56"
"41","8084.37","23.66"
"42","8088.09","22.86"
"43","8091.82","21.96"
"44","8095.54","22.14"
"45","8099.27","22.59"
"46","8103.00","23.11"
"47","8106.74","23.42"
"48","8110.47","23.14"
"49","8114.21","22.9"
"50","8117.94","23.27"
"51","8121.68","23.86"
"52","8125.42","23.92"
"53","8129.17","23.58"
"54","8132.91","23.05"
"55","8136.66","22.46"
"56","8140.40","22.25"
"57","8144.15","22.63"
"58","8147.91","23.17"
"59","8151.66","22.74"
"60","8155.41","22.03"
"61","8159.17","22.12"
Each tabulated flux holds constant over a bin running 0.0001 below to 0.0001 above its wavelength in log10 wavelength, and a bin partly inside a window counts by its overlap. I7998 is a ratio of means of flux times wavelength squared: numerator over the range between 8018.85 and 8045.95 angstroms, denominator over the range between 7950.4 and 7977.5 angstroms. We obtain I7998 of 1.03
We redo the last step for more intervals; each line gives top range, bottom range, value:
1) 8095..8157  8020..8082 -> 1.01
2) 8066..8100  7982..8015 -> 1.00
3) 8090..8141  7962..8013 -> 1.02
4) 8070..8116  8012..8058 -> 1.00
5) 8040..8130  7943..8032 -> 1.01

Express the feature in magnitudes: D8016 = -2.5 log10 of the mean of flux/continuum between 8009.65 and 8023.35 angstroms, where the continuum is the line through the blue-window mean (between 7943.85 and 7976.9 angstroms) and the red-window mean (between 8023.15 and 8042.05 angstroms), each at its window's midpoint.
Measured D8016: -0.01 mag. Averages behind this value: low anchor 23.3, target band 23.8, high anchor 23.5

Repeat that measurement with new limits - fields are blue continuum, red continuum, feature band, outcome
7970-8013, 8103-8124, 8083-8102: 0.03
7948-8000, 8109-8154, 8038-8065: 0.01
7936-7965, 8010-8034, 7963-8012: 0.02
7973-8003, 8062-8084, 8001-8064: 0.00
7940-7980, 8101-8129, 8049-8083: 0.01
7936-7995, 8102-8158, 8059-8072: -0.03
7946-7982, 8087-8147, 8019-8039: -0.03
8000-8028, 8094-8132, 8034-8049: 0.02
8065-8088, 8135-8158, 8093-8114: 0.01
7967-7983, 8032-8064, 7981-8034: -0.03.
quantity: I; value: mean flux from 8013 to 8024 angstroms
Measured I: 23.9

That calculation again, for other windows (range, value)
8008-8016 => 23.3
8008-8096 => 23.2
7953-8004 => 23.3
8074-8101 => 22.8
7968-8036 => 23.4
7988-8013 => 23.3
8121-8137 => 23.4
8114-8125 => 23.5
